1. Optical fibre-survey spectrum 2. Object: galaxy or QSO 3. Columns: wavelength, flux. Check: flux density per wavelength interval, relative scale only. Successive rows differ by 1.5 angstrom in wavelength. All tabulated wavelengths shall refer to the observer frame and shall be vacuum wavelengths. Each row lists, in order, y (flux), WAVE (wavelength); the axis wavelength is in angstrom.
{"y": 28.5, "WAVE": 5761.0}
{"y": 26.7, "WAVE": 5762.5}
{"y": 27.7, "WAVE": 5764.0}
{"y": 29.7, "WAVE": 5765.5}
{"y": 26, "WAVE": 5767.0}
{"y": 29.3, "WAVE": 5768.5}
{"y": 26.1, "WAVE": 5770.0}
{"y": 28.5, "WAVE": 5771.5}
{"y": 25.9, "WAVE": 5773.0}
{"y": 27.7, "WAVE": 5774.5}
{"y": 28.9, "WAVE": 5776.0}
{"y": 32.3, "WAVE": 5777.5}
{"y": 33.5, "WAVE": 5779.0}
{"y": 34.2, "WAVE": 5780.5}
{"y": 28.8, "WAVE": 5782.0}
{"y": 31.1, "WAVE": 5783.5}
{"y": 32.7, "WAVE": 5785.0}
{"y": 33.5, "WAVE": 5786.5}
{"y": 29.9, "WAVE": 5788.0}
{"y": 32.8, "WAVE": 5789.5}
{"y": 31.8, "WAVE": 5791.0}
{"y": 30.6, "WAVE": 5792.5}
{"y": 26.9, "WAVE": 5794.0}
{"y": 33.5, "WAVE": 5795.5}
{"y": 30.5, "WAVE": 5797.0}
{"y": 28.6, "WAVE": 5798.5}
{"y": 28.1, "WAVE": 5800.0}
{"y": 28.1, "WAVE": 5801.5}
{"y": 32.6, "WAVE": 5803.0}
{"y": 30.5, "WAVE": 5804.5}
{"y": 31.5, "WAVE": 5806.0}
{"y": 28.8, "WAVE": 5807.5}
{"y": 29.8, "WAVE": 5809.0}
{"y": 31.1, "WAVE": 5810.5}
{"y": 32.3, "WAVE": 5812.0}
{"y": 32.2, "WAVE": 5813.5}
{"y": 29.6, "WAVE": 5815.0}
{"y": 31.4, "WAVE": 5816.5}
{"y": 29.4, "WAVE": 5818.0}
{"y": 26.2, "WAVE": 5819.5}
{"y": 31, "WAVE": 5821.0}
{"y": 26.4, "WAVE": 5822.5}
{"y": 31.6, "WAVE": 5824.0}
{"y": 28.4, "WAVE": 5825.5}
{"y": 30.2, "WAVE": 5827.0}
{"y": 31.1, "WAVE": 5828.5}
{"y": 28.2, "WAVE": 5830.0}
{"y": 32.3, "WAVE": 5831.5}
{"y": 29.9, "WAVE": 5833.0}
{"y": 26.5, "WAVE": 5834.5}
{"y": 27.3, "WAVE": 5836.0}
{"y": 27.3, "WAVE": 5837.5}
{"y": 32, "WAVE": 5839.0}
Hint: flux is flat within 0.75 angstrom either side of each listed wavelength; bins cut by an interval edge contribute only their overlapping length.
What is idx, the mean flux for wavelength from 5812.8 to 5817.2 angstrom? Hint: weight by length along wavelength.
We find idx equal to 31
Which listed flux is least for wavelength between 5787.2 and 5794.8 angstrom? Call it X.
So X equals 26.9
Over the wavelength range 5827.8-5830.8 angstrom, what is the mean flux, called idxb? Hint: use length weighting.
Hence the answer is 29.7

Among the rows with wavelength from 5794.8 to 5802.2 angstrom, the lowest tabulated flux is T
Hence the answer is 28.1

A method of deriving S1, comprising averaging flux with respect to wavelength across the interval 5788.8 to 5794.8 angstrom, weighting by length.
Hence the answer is 30.5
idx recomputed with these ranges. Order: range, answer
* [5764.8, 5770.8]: 27.8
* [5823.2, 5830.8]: 29.9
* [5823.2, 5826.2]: 30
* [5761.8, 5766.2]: 28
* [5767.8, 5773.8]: 27.4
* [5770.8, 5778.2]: 28.6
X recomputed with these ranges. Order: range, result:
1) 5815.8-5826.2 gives 26.2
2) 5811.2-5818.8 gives 29.4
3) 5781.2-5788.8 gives 28.8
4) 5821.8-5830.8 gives 26.4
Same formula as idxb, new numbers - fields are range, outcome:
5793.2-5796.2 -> 30.2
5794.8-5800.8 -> 30.1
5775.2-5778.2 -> 30.5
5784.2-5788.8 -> 32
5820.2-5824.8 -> 29.6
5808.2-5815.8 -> 31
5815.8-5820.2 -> 29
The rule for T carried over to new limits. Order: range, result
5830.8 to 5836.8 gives 26.5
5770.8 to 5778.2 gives 25.9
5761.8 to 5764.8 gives 26.7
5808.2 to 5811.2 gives 29.8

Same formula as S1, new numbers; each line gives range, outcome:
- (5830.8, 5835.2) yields 29.6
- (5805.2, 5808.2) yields 30.2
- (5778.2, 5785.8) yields 32.1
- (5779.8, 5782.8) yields 31.4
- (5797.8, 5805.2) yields 29.6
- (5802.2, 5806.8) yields 31.5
